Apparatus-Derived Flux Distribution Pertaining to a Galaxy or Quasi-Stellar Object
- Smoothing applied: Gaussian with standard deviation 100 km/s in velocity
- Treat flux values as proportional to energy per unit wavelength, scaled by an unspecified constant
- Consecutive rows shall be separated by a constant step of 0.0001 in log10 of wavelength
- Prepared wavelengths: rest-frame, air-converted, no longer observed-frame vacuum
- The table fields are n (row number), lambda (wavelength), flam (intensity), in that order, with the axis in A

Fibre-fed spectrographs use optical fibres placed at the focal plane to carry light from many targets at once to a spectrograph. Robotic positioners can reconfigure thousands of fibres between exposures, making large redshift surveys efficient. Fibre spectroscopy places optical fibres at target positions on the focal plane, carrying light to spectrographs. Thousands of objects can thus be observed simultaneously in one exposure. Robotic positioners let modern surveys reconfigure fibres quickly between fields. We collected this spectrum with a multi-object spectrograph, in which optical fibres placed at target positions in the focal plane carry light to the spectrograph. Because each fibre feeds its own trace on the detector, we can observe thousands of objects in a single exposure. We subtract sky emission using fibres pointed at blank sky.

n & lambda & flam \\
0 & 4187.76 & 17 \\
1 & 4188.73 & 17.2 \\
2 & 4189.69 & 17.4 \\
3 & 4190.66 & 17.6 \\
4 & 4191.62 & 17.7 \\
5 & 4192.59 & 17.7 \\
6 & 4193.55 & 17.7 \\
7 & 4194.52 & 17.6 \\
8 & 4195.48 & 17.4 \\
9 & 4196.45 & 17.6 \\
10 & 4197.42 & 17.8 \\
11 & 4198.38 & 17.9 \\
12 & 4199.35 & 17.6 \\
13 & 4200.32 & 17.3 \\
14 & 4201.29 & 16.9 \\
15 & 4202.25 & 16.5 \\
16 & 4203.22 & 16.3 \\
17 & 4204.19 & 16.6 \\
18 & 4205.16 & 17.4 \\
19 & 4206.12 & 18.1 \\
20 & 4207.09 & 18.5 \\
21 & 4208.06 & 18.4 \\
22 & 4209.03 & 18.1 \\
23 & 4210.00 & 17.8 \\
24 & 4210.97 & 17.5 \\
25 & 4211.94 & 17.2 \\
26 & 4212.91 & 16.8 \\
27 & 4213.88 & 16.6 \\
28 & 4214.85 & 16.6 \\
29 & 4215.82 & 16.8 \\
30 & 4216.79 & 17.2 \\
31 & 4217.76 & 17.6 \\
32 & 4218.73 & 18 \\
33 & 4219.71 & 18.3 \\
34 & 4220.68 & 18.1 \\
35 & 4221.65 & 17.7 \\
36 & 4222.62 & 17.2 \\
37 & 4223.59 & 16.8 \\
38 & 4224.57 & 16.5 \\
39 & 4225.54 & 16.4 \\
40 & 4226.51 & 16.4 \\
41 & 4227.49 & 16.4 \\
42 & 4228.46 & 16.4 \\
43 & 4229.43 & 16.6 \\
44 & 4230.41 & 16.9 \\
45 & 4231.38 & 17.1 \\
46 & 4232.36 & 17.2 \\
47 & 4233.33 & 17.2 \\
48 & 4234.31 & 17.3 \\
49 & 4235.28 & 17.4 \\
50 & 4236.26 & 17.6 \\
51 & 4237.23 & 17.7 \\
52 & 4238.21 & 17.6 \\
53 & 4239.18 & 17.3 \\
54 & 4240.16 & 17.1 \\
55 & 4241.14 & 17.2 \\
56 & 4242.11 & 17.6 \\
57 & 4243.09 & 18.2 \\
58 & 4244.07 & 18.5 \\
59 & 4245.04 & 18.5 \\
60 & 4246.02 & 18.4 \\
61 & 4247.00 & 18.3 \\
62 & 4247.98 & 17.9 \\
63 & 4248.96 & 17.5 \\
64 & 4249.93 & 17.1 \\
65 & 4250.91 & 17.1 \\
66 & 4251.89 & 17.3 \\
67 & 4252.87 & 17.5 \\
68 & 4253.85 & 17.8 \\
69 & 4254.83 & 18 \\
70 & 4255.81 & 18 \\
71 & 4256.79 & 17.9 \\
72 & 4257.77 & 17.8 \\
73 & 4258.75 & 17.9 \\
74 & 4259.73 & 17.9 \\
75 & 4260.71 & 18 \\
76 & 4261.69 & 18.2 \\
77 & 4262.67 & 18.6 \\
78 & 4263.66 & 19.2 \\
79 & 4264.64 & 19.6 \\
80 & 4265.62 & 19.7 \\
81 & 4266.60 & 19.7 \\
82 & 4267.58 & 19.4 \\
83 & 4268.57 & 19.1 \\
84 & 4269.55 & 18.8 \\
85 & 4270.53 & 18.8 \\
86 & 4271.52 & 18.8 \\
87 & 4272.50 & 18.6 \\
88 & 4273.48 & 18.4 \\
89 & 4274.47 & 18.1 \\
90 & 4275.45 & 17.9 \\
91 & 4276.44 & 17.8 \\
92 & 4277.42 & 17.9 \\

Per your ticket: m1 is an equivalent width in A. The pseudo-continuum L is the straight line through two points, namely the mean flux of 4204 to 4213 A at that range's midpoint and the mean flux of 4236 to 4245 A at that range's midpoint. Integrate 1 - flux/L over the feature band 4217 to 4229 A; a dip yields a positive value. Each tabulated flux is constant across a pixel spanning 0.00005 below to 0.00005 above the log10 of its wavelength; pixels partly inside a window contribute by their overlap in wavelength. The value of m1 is 0.38 A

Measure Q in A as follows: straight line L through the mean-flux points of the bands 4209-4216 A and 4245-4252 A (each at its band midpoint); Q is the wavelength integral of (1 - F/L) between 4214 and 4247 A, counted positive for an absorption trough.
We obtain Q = 0.2 A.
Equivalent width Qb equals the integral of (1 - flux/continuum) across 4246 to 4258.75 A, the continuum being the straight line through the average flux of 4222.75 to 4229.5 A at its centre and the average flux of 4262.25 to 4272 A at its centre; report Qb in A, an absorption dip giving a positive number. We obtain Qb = 0.3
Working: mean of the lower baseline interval 16.5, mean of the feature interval 17.7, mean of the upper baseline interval 19.2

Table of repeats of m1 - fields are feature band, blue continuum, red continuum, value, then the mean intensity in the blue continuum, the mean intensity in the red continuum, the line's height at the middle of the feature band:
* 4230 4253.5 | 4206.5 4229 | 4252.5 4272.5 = 0.5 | 17.3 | 18.5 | 18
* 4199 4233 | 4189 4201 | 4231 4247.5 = 0.8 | 17.6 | 17.7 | 17.6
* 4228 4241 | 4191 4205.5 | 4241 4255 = 0.4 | 17.3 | 17.8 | 17.7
